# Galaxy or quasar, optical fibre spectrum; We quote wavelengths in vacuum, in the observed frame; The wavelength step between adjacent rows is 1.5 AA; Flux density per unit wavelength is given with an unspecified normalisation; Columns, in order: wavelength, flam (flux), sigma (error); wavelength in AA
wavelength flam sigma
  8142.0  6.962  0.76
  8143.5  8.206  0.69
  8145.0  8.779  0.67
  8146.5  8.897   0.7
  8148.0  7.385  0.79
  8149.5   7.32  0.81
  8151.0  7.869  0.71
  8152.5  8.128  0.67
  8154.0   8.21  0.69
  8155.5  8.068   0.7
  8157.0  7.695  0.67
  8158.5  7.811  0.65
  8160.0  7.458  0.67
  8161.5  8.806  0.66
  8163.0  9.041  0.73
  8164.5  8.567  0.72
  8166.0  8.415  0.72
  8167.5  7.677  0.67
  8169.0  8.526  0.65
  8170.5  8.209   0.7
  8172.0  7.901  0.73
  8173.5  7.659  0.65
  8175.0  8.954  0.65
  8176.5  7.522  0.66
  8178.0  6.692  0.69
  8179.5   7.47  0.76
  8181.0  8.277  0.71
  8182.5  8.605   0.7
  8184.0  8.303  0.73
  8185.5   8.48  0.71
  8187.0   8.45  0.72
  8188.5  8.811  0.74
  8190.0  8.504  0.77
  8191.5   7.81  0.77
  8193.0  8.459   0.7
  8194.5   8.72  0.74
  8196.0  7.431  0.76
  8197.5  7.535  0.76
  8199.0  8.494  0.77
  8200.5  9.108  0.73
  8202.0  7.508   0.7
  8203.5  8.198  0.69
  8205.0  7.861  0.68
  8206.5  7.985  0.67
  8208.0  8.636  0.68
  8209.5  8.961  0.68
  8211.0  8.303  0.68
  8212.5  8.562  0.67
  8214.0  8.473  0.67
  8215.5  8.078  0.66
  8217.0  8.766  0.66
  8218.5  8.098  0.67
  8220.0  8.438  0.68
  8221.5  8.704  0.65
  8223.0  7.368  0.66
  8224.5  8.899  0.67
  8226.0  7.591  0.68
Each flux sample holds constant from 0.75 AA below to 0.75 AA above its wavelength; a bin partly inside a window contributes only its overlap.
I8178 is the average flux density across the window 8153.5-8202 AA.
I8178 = 8.17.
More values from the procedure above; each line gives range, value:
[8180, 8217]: 8.32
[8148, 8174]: 8.06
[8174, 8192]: 8.15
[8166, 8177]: 8.1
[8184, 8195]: 8.45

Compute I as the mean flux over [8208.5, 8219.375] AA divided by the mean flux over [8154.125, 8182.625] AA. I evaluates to 1.1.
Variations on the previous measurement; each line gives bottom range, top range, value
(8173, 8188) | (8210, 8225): 1.04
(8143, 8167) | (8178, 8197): 1.01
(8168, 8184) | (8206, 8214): 1.06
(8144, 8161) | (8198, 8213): 1.05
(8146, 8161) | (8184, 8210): 1.05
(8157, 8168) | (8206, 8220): 1.03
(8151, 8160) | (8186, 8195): 1.07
